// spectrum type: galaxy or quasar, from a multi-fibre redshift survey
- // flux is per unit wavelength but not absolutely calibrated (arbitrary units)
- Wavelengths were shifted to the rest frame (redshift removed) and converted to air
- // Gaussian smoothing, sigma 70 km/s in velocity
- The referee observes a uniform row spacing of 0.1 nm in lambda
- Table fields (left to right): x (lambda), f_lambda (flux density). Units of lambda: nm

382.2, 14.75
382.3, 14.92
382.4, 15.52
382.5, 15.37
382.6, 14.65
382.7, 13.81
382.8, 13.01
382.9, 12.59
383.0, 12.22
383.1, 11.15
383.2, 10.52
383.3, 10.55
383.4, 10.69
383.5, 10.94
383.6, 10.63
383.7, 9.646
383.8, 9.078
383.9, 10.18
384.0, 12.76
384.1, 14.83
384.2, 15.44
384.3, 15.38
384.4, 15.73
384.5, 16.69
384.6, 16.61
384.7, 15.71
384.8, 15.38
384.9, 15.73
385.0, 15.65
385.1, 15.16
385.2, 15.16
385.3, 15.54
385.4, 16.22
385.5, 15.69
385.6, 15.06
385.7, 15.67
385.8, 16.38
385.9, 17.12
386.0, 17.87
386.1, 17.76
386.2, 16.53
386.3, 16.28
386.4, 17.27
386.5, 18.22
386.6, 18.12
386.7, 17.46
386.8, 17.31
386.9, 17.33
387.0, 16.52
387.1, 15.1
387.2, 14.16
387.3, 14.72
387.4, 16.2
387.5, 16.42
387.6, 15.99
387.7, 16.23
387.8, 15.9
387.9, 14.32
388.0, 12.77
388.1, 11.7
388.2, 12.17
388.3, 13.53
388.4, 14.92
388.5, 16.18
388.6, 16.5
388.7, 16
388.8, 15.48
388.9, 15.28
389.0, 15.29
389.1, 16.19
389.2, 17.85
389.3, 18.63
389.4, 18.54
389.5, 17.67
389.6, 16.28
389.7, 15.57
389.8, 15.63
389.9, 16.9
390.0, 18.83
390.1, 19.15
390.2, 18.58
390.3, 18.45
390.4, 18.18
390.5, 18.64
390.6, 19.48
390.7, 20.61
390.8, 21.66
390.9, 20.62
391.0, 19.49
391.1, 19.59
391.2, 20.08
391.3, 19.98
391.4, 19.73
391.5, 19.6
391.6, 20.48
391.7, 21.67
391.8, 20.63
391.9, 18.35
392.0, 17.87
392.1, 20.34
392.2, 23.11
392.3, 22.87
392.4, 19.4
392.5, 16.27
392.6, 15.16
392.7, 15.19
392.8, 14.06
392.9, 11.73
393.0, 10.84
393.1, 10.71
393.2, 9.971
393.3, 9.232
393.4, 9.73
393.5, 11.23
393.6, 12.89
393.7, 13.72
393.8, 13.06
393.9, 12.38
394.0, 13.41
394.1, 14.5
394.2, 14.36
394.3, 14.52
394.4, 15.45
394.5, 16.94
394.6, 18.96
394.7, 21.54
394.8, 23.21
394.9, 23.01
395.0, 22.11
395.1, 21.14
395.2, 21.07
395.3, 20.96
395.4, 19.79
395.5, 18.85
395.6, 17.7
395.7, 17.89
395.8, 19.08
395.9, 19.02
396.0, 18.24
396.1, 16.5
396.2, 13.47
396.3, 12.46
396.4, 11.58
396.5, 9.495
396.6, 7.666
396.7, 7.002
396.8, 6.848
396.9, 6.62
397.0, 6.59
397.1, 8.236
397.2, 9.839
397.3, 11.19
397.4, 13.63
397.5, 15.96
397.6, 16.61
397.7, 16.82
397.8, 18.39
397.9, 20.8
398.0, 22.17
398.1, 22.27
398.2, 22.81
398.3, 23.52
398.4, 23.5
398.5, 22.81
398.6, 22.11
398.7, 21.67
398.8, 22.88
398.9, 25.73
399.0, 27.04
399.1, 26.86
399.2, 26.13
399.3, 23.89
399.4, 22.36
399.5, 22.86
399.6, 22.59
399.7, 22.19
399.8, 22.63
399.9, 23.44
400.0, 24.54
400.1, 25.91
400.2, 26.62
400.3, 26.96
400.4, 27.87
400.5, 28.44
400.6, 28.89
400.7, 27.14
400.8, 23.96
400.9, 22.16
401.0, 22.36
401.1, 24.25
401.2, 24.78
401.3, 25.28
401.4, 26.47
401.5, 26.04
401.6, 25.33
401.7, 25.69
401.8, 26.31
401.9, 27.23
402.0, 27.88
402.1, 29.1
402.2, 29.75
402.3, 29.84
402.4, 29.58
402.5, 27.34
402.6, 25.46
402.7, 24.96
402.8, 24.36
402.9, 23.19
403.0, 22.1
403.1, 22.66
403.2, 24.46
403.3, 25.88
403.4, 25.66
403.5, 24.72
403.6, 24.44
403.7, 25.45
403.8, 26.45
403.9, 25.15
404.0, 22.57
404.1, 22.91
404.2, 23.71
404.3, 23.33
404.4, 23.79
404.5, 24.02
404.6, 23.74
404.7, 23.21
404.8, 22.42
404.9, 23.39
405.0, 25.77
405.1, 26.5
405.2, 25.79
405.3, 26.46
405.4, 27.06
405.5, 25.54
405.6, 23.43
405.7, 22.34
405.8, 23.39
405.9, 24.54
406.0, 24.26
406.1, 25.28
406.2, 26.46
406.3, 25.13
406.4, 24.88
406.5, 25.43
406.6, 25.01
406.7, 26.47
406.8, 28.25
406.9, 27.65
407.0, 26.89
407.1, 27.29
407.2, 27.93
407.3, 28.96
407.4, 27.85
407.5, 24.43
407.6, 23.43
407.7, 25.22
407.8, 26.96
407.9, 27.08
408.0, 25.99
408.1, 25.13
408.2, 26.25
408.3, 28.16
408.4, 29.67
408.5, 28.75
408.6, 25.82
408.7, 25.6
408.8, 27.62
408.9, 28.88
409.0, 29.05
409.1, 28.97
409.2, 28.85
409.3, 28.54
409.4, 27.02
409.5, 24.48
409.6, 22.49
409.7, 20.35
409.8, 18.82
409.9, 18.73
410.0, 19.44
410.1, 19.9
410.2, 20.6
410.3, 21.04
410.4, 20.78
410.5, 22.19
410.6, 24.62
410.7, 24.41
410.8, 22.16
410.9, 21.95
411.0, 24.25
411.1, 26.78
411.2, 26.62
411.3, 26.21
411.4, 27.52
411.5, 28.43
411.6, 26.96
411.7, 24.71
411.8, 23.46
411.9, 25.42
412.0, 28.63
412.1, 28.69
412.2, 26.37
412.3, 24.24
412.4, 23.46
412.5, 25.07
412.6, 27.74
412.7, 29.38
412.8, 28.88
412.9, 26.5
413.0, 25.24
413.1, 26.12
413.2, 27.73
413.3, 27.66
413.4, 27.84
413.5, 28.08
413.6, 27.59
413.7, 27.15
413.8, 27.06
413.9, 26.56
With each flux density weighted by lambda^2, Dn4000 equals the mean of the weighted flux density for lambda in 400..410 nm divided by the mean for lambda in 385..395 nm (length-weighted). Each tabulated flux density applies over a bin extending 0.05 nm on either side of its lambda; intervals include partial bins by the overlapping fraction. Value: 1.7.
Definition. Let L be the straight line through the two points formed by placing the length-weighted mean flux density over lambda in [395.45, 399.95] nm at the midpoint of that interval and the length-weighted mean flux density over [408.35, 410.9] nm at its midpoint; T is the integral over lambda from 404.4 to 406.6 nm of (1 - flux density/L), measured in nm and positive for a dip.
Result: -0.26 nm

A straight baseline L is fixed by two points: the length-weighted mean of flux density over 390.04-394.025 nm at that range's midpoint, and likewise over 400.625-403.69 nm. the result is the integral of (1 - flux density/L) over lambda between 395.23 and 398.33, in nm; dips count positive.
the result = 0.86 nm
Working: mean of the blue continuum 17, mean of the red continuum 25.6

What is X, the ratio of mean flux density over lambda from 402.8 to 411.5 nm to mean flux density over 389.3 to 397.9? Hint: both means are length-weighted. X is 1.5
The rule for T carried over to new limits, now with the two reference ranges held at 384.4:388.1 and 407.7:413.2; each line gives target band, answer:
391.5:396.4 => 0.58 nm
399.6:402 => -0.41 nm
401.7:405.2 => -0.39 nm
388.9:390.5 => 0.00 nm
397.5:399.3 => -0.14 nm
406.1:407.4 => -0.15 nm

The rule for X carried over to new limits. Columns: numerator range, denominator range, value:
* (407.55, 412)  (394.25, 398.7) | 1.49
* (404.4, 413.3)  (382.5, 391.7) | 1.60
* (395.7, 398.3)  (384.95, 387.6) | 0.88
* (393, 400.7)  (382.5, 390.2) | 1.20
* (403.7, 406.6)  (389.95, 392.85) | 1.28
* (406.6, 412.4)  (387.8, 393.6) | 1.52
